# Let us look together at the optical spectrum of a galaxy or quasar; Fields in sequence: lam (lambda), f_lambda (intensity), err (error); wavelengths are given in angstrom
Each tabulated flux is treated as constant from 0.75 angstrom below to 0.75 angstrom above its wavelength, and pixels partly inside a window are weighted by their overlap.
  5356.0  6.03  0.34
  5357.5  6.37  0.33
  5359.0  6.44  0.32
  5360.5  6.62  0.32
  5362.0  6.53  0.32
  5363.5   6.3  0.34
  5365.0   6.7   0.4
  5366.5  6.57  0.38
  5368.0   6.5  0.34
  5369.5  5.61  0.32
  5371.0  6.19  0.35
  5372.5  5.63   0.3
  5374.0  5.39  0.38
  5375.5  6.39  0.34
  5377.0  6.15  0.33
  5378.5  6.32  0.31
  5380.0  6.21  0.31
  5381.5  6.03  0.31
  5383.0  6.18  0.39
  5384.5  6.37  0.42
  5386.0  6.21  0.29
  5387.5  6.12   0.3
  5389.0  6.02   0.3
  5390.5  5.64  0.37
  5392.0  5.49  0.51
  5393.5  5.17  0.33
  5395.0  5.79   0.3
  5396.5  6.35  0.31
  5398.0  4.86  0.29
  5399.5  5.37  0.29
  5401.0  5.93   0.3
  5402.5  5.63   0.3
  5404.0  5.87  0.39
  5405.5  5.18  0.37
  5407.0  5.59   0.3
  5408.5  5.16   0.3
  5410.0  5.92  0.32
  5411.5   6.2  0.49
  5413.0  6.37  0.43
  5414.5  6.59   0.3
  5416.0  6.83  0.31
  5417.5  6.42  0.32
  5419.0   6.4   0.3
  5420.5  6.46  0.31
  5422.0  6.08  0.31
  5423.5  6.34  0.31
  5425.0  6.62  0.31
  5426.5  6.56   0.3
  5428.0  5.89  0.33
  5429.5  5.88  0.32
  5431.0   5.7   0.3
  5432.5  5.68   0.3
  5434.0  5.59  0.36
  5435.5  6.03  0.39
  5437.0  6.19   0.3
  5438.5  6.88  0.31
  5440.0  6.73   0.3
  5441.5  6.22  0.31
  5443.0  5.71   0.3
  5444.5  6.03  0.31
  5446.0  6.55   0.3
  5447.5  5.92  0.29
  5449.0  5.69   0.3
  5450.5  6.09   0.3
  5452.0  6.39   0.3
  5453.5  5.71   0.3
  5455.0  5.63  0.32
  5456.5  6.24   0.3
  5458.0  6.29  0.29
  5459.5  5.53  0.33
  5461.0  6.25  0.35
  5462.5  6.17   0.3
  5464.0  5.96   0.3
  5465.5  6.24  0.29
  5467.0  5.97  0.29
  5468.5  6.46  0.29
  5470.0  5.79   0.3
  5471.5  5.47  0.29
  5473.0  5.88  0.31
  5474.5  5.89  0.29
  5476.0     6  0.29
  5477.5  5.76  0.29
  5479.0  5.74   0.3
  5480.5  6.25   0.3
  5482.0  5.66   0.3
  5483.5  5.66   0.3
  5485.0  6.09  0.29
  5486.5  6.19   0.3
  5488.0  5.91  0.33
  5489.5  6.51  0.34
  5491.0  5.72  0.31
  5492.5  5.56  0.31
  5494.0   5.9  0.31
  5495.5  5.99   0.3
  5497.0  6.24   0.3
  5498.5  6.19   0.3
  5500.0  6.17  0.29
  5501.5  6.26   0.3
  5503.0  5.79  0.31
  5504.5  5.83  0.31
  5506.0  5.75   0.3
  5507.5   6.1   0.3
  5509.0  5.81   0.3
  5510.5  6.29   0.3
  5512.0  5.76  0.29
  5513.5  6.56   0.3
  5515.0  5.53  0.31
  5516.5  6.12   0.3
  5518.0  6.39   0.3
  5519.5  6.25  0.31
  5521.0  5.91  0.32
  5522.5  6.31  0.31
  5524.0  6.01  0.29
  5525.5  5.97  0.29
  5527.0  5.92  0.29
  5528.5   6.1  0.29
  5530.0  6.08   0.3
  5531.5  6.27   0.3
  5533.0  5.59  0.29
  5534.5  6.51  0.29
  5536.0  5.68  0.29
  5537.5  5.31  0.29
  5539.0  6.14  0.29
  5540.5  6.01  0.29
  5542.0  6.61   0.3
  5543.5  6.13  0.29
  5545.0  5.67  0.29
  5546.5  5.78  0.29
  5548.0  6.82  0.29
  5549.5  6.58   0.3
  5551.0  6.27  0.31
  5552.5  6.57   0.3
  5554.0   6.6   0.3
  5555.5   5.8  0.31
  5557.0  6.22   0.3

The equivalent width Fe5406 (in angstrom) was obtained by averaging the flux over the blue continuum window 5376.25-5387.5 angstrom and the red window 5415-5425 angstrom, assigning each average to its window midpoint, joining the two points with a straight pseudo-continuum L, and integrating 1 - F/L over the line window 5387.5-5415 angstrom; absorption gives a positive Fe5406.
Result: 2.6 angstrom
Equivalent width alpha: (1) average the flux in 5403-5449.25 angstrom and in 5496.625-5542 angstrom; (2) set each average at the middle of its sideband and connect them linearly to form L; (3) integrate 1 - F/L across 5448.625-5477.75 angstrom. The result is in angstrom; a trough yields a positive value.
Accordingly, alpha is 0.49 angstrom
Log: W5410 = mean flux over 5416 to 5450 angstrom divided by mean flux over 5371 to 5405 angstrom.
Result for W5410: 1.05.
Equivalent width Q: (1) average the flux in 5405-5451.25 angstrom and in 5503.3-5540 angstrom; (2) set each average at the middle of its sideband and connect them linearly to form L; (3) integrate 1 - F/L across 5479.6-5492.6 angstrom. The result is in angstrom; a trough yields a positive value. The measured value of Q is 0.2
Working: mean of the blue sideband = 6.12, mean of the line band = 5.97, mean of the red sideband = 6.01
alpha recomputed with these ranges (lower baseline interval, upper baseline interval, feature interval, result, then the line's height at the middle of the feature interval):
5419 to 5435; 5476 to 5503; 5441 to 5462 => 0.1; 6.05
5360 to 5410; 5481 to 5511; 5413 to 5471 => -1.9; 5.96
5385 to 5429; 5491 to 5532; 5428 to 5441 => -0.2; 5.99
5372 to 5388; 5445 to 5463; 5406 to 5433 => -0.4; 6.06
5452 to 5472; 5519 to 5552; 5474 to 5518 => 0.4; 6.04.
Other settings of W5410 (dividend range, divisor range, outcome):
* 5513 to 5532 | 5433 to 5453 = 0.99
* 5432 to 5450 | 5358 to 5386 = 0.98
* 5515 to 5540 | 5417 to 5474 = 0.99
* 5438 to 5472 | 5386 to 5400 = 1.07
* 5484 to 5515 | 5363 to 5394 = 0.99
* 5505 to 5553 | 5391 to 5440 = 1.02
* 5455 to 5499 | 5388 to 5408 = 1.07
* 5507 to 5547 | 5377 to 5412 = 1.04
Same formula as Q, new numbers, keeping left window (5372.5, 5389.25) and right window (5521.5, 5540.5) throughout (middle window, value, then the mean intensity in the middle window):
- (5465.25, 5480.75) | 0.3 angstrom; 5.93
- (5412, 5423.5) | -0.7 angstrom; 6.44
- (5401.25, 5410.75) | 0.8 angstrom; 5.58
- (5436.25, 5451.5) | -0.4 angstrom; 6.2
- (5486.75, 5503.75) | 0.0 angstrom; 6.03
